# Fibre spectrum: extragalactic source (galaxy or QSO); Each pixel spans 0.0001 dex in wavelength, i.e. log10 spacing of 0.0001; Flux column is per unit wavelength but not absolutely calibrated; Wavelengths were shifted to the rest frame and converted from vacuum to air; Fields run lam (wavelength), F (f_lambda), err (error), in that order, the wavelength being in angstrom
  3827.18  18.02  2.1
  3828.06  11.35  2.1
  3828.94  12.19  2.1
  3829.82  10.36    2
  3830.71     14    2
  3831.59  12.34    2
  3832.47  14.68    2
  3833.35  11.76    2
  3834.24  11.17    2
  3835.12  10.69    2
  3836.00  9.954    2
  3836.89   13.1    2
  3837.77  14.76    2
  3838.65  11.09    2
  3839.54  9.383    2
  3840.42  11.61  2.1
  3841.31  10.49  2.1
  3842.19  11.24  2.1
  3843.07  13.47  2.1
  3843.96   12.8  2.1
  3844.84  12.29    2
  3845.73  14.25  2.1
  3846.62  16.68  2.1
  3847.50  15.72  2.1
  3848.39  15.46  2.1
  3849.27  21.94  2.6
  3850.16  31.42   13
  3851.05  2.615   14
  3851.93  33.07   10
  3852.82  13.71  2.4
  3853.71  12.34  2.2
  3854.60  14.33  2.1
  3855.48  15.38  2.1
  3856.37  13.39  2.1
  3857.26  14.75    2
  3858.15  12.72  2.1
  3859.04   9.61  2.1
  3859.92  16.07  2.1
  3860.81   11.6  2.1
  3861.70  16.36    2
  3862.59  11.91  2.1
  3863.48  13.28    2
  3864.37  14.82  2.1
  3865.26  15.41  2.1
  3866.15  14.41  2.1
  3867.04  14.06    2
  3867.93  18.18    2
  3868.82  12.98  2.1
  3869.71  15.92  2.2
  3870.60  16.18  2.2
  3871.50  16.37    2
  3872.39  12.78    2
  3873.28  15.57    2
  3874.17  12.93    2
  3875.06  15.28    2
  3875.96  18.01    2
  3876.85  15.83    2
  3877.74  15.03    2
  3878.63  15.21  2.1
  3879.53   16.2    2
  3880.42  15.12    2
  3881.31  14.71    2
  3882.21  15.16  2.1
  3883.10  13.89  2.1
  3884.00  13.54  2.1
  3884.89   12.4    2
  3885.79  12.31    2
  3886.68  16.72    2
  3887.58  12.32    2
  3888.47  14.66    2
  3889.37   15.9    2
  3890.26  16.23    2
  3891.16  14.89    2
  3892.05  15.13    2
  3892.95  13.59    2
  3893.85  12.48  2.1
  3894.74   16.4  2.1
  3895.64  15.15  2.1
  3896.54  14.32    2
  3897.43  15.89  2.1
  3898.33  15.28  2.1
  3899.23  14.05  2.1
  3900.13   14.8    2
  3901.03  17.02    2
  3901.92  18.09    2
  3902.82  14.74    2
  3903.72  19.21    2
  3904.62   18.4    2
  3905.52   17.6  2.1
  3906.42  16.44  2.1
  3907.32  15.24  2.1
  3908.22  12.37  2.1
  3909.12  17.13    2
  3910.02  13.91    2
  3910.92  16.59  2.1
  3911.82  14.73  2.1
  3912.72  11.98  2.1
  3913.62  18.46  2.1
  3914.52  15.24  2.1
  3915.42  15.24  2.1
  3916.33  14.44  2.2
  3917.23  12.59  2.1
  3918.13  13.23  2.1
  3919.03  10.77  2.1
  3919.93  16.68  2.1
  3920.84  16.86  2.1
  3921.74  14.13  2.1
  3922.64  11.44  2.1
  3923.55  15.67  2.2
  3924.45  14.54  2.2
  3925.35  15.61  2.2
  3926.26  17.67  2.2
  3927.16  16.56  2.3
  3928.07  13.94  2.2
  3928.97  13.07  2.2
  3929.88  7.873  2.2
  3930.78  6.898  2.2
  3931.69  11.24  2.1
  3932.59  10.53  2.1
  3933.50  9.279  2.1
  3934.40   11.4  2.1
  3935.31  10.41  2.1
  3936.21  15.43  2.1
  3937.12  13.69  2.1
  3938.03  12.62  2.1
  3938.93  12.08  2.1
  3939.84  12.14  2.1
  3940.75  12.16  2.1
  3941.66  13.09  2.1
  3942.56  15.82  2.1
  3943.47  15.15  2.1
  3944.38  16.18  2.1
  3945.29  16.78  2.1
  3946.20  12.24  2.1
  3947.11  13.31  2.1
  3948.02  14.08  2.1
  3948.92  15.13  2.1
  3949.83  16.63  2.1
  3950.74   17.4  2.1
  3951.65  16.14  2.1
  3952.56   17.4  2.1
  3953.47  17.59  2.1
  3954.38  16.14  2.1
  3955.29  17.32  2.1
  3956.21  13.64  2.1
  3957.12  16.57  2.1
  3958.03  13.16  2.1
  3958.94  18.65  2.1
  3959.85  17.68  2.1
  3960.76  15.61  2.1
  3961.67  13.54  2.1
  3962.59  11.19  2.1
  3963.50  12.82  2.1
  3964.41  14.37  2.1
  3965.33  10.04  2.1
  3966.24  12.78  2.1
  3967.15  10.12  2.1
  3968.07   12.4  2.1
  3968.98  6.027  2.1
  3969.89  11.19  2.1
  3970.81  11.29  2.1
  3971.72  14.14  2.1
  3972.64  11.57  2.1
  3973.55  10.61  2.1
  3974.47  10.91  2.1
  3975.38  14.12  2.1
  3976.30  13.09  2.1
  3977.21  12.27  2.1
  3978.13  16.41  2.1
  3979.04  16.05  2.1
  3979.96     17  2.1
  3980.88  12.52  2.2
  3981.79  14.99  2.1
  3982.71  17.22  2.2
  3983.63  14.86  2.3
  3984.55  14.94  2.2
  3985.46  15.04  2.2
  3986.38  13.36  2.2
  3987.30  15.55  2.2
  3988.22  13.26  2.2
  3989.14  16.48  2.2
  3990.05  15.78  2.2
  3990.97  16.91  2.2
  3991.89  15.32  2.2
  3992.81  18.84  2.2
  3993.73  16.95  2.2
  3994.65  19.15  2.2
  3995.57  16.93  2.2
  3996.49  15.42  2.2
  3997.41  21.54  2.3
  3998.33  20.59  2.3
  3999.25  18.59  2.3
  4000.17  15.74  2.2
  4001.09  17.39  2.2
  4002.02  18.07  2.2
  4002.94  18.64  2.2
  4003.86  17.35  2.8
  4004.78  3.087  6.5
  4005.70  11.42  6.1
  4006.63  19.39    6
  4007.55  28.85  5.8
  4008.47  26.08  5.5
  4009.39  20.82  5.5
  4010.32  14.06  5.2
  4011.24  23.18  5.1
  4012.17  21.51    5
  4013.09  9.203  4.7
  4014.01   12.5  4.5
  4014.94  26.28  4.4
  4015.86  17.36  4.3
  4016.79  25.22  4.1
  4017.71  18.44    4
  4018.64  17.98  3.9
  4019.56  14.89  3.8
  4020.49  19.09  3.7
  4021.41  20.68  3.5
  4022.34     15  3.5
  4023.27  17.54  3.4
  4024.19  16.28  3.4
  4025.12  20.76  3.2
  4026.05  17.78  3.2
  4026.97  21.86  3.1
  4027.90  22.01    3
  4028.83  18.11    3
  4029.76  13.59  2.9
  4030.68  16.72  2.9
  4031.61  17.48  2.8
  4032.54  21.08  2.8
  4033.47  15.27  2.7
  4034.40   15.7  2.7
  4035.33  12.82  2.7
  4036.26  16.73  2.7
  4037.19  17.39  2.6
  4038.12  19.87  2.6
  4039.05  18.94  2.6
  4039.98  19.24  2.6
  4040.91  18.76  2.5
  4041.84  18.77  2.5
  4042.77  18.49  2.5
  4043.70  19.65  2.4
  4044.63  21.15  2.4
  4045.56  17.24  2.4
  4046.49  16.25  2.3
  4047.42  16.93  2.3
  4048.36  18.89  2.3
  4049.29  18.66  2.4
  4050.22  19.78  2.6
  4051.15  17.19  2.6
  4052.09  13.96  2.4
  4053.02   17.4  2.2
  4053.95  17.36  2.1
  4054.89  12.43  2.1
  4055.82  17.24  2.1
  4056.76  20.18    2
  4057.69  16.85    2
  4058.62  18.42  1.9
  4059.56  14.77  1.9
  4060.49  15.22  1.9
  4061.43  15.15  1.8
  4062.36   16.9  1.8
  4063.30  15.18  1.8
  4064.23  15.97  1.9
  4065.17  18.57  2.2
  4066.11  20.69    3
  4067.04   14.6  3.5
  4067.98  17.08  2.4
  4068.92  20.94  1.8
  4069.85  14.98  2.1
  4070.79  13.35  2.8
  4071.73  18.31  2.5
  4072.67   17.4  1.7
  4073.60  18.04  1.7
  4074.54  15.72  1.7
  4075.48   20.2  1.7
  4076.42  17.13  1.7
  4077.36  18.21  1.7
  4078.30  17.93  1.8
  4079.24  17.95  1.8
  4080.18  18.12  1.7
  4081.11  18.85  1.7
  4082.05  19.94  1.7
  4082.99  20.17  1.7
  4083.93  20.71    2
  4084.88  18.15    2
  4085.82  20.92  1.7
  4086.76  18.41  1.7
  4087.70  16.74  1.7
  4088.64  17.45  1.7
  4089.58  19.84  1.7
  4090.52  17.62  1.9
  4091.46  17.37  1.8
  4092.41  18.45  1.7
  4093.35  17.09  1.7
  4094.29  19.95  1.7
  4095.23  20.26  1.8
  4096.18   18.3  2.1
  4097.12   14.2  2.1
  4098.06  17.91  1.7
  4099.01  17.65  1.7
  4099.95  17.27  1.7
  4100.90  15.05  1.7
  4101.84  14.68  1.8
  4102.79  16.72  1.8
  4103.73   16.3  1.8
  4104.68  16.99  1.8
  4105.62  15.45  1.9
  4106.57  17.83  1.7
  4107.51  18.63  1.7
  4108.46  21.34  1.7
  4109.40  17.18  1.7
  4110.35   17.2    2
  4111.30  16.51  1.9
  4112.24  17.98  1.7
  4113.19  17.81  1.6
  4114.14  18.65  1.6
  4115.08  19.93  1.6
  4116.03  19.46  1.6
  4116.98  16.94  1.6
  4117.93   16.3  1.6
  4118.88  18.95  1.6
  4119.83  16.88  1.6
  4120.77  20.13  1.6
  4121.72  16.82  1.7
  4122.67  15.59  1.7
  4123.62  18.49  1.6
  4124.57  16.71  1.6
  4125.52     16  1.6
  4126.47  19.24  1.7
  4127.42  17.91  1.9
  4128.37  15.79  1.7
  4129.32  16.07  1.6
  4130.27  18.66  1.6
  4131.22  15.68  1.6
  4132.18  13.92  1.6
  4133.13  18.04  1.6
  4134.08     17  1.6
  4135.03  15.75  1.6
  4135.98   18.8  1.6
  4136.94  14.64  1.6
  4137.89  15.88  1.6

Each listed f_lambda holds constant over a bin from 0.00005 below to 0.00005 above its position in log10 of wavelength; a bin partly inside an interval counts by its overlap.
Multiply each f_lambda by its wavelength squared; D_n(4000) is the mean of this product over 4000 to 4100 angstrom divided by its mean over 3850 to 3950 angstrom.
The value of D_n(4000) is 1.3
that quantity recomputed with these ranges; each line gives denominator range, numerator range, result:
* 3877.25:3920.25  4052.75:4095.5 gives 1.29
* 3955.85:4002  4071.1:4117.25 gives 1.29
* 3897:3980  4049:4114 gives 1.33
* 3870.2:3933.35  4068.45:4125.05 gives 1.34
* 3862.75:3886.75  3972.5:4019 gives 1.20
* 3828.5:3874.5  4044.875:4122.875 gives 1.40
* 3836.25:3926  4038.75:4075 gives 1.28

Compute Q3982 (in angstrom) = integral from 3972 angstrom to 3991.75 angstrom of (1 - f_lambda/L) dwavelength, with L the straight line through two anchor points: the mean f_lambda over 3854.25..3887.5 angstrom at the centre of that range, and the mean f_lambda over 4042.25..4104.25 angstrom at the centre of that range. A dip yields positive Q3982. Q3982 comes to 2.2 angstrom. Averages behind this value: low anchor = 14.5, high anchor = 17.6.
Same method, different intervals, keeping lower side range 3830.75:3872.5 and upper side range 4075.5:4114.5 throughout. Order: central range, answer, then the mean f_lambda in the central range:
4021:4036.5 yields -0.6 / 17.6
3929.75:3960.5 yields 3.2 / 14.1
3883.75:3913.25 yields -0.4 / 15.2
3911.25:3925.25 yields 0.7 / 14.5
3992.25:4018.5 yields -2.7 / 18.3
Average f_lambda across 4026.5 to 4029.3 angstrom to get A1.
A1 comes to 20.6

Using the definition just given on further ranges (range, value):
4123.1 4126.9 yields 17.6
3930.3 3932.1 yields 9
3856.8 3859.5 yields 12.4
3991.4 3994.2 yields 17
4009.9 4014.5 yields 16.2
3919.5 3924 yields 14.9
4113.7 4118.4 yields 18.3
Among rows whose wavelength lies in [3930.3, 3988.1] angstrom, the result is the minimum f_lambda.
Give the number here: 6.027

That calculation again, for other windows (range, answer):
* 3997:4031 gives 3.087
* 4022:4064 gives 12.43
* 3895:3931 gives 6.898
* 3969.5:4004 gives 10.61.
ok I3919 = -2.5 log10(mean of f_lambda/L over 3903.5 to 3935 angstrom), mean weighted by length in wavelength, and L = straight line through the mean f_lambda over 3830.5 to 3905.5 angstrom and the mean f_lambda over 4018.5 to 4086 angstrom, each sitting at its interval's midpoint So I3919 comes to 0.10 mag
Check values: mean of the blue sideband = 14.7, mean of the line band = 14.1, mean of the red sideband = 17.7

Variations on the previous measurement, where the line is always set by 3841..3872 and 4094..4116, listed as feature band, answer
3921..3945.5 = 0.20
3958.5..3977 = 0.27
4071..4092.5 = -0.06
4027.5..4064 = -0.03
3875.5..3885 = 0.01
